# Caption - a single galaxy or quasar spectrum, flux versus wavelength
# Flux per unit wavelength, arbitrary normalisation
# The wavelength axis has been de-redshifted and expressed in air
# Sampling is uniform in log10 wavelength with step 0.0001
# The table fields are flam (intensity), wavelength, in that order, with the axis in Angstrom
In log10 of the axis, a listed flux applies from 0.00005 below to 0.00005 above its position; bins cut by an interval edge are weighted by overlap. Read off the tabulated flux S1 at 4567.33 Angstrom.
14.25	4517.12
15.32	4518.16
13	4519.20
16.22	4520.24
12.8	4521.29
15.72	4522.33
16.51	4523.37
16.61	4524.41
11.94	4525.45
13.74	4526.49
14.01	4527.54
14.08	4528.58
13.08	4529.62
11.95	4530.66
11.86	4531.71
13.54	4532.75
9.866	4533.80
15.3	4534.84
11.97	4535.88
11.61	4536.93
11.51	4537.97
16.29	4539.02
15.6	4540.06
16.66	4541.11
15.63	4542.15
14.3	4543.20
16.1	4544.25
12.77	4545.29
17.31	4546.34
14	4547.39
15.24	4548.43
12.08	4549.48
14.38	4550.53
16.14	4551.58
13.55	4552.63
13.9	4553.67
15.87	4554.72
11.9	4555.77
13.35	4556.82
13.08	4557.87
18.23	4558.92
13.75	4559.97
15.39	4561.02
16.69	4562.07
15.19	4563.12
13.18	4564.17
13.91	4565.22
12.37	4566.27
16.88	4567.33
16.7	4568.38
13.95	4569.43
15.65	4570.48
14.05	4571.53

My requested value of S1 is 16.88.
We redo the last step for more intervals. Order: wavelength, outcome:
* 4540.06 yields 15.6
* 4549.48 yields 12.08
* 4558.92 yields 18.23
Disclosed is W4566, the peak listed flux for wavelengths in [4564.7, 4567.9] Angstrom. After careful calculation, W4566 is 16.88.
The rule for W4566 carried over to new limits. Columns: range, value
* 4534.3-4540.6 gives 16.29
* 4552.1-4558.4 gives 15.87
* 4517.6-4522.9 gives 16.22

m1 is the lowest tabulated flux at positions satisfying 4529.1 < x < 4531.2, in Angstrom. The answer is 11.95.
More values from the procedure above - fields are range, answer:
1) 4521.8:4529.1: 11.94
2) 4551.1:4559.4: 11.9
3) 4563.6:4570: 12.37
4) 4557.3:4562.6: 13.08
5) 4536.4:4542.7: 11.51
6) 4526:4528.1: 13.74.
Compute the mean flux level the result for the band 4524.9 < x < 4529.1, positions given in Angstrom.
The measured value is 13.5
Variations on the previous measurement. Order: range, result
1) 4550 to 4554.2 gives 14.5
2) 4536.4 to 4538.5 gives 11.5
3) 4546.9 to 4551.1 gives 13.9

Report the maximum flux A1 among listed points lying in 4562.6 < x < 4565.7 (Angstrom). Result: 15.19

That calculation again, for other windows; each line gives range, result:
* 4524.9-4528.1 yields 14.01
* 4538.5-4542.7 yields 16.66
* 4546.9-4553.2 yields 16.14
